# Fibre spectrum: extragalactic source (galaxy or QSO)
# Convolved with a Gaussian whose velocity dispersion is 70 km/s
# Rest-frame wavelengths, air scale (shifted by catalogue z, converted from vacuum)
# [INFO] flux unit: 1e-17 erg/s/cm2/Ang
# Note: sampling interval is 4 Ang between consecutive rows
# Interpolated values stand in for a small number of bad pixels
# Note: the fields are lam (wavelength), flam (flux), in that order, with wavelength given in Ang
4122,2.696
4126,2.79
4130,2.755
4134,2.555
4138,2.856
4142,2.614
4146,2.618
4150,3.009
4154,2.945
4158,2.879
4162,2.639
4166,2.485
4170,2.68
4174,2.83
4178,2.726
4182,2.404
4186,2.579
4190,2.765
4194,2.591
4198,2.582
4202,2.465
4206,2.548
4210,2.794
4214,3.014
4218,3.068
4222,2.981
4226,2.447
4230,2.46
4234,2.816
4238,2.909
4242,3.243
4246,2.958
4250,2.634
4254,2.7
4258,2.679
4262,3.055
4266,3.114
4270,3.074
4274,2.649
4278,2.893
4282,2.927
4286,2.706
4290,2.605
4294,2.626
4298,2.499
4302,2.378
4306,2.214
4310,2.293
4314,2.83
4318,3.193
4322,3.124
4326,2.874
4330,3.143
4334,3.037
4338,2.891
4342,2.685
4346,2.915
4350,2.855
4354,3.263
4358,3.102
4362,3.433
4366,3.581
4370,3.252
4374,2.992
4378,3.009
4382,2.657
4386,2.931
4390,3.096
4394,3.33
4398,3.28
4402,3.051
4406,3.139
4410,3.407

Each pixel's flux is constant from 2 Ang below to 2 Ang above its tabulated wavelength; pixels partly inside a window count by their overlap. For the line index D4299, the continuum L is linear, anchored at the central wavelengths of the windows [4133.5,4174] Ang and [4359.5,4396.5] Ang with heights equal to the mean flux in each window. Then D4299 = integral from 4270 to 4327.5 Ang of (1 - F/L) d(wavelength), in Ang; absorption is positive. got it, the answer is 5.5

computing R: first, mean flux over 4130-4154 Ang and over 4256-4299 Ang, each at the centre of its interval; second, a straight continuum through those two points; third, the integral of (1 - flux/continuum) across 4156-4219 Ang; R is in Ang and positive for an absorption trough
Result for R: 1.9 Ang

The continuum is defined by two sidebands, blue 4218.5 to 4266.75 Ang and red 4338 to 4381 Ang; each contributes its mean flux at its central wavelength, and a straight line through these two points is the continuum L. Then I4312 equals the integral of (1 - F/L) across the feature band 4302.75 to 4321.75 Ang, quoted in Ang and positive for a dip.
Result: 2.1 Ang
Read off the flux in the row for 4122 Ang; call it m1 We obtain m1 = 2.696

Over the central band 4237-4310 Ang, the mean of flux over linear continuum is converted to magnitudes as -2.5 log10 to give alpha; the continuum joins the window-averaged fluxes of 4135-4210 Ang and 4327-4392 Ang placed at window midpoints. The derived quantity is 0.05 mag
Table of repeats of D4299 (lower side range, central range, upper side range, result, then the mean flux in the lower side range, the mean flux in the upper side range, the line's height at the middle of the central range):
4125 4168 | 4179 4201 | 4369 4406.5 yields 1.7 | 2.74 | 3.07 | 2.8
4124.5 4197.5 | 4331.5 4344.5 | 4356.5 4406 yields 0.7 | 2.7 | 3.14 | 3.06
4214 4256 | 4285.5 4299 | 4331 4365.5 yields 1.5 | 2.83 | 3.05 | 2.94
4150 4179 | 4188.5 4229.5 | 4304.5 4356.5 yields 1.1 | 2.76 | 2.88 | 2.79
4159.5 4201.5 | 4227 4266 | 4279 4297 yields -2.2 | 2.63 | 2.71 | 2.68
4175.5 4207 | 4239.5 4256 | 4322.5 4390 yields -0.9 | 2.59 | 3.04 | 2.74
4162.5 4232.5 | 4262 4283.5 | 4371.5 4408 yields -0.9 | 2.67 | 3.06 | 2.82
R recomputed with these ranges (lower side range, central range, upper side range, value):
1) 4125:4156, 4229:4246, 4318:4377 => 0.14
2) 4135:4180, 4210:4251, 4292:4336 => -1.61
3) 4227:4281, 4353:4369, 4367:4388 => -1.96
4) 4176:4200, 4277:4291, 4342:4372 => 0.65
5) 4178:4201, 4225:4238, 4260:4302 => 0.24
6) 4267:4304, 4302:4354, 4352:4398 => 1.62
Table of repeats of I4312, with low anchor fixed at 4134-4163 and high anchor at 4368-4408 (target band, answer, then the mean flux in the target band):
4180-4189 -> 0.97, 2.52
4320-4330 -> -0.10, 3.03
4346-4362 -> -0.35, 3.1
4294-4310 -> 3.13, 2.39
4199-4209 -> 1.08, 2.54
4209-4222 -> -0.50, 2.97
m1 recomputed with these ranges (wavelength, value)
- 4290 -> 2.605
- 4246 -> 2.958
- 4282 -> 2.927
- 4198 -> 2.582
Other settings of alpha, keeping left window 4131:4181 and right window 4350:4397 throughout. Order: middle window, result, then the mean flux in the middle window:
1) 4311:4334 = 0.016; 3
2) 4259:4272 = -0.041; 3.05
